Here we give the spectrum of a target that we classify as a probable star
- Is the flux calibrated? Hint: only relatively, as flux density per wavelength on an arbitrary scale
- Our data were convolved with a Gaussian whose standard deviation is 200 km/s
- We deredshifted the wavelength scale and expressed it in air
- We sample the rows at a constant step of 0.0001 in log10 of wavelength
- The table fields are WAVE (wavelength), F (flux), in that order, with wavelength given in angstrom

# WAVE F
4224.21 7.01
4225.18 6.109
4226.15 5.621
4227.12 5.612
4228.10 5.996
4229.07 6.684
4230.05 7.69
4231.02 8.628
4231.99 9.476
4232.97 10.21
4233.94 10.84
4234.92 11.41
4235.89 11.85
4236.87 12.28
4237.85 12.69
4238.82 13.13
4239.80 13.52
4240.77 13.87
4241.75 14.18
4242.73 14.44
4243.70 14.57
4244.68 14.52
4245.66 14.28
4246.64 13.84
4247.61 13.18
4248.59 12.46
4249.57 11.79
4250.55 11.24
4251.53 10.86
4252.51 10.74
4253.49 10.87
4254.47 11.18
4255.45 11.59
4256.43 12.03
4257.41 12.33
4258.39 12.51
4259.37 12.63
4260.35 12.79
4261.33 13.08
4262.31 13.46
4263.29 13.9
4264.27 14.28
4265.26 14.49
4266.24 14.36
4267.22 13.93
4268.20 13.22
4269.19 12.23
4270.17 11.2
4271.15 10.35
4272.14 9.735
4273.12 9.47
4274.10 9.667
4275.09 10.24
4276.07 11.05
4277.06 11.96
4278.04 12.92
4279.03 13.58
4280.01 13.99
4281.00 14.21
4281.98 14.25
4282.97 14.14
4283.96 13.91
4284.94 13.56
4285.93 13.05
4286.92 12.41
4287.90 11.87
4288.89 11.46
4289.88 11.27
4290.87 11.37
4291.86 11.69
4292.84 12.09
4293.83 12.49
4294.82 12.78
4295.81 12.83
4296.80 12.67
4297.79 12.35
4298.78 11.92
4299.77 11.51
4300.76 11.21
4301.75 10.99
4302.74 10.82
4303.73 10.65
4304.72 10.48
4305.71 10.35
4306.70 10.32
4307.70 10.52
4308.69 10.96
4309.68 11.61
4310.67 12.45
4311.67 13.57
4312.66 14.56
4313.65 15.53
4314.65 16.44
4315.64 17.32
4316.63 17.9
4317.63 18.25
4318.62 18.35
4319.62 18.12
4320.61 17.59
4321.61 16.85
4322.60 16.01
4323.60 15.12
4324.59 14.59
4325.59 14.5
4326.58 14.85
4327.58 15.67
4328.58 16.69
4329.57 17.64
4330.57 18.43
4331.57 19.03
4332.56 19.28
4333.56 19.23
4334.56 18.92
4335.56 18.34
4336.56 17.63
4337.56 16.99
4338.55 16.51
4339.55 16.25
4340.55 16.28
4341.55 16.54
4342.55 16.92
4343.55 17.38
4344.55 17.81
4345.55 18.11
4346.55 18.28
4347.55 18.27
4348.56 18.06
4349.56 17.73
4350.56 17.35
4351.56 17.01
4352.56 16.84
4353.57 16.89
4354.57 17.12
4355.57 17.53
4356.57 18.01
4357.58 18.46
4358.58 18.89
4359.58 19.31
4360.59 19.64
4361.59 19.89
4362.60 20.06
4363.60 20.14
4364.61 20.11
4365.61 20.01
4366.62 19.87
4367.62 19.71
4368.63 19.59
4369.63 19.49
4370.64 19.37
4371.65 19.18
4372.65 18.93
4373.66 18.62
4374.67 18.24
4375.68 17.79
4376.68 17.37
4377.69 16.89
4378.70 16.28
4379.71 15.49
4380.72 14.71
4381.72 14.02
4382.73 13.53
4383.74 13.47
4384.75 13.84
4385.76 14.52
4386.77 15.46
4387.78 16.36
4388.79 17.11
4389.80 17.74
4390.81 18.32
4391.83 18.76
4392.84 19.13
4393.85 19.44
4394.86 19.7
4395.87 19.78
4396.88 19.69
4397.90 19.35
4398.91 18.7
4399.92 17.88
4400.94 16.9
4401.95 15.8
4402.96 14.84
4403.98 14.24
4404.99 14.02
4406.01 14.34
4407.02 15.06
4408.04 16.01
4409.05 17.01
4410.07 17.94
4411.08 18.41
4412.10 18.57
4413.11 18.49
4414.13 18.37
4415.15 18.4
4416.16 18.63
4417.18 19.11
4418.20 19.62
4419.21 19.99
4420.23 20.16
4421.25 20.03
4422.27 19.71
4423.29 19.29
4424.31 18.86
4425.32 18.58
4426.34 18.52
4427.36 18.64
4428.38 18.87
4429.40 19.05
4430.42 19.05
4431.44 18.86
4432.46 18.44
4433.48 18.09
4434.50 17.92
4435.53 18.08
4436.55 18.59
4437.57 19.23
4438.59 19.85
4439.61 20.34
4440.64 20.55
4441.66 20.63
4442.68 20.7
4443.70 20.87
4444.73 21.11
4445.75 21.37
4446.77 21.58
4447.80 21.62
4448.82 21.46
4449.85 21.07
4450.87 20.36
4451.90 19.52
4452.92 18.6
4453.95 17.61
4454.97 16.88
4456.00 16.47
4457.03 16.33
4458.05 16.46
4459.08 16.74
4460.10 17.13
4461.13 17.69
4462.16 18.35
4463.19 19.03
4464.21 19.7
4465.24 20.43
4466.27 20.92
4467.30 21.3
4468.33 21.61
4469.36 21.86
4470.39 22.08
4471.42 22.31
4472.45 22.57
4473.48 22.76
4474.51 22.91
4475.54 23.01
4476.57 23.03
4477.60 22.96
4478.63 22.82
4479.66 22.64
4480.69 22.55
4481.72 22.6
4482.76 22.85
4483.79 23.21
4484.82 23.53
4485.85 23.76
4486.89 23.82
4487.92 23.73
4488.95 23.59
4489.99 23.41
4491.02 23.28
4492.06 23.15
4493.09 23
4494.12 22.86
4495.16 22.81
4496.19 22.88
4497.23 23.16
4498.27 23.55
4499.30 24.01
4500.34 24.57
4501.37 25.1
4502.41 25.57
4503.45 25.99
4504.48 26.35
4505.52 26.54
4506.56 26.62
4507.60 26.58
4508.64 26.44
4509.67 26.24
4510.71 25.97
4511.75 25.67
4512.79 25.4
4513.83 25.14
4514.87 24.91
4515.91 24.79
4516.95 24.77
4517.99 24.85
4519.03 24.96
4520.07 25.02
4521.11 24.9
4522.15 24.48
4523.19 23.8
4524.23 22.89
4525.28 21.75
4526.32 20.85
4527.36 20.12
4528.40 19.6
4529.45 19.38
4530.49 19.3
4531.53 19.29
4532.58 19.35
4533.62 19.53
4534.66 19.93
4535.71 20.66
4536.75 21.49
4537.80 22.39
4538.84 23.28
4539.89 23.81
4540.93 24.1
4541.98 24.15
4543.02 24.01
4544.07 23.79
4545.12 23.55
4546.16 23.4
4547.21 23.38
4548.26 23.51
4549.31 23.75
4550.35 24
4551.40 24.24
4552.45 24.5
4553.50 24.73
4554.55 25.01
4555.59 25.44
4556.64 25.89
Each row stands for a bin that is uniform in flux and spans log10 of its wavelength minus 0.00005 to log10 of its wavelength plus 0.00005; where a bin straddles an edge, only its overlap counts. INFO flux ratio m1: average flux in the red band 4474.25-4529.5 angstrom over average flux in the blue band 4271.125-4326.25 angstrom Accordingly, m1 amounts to 1.83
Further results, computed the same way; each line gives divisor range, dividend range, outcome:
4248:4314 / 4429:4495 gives 1.71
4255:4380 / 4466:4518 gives 1.57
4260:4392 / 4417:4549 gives 1.42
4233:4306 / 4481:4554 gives 1.91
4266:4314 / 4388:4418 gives 1.46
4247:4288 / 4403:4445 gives 1.49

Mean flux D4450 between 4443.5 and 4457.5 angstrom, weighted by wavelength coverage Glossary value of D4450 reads 19.6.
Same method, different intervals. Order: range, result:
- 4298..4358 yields 15.8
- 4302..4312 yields 11.1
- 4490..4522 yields 24.8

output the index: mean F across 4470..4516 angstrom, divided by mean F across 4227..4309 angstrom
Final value 2.0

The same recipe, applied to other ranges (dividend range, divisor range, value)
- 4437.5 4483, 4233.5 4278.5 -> 1.65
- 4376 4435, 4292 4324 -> 1.29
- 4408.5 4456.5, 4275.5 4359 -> 1.28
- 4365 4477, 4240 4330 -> 1.42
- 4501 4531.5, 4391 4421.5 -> 1.35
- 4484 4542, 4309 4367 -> 1.36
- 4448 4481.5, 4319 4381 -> 1.14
